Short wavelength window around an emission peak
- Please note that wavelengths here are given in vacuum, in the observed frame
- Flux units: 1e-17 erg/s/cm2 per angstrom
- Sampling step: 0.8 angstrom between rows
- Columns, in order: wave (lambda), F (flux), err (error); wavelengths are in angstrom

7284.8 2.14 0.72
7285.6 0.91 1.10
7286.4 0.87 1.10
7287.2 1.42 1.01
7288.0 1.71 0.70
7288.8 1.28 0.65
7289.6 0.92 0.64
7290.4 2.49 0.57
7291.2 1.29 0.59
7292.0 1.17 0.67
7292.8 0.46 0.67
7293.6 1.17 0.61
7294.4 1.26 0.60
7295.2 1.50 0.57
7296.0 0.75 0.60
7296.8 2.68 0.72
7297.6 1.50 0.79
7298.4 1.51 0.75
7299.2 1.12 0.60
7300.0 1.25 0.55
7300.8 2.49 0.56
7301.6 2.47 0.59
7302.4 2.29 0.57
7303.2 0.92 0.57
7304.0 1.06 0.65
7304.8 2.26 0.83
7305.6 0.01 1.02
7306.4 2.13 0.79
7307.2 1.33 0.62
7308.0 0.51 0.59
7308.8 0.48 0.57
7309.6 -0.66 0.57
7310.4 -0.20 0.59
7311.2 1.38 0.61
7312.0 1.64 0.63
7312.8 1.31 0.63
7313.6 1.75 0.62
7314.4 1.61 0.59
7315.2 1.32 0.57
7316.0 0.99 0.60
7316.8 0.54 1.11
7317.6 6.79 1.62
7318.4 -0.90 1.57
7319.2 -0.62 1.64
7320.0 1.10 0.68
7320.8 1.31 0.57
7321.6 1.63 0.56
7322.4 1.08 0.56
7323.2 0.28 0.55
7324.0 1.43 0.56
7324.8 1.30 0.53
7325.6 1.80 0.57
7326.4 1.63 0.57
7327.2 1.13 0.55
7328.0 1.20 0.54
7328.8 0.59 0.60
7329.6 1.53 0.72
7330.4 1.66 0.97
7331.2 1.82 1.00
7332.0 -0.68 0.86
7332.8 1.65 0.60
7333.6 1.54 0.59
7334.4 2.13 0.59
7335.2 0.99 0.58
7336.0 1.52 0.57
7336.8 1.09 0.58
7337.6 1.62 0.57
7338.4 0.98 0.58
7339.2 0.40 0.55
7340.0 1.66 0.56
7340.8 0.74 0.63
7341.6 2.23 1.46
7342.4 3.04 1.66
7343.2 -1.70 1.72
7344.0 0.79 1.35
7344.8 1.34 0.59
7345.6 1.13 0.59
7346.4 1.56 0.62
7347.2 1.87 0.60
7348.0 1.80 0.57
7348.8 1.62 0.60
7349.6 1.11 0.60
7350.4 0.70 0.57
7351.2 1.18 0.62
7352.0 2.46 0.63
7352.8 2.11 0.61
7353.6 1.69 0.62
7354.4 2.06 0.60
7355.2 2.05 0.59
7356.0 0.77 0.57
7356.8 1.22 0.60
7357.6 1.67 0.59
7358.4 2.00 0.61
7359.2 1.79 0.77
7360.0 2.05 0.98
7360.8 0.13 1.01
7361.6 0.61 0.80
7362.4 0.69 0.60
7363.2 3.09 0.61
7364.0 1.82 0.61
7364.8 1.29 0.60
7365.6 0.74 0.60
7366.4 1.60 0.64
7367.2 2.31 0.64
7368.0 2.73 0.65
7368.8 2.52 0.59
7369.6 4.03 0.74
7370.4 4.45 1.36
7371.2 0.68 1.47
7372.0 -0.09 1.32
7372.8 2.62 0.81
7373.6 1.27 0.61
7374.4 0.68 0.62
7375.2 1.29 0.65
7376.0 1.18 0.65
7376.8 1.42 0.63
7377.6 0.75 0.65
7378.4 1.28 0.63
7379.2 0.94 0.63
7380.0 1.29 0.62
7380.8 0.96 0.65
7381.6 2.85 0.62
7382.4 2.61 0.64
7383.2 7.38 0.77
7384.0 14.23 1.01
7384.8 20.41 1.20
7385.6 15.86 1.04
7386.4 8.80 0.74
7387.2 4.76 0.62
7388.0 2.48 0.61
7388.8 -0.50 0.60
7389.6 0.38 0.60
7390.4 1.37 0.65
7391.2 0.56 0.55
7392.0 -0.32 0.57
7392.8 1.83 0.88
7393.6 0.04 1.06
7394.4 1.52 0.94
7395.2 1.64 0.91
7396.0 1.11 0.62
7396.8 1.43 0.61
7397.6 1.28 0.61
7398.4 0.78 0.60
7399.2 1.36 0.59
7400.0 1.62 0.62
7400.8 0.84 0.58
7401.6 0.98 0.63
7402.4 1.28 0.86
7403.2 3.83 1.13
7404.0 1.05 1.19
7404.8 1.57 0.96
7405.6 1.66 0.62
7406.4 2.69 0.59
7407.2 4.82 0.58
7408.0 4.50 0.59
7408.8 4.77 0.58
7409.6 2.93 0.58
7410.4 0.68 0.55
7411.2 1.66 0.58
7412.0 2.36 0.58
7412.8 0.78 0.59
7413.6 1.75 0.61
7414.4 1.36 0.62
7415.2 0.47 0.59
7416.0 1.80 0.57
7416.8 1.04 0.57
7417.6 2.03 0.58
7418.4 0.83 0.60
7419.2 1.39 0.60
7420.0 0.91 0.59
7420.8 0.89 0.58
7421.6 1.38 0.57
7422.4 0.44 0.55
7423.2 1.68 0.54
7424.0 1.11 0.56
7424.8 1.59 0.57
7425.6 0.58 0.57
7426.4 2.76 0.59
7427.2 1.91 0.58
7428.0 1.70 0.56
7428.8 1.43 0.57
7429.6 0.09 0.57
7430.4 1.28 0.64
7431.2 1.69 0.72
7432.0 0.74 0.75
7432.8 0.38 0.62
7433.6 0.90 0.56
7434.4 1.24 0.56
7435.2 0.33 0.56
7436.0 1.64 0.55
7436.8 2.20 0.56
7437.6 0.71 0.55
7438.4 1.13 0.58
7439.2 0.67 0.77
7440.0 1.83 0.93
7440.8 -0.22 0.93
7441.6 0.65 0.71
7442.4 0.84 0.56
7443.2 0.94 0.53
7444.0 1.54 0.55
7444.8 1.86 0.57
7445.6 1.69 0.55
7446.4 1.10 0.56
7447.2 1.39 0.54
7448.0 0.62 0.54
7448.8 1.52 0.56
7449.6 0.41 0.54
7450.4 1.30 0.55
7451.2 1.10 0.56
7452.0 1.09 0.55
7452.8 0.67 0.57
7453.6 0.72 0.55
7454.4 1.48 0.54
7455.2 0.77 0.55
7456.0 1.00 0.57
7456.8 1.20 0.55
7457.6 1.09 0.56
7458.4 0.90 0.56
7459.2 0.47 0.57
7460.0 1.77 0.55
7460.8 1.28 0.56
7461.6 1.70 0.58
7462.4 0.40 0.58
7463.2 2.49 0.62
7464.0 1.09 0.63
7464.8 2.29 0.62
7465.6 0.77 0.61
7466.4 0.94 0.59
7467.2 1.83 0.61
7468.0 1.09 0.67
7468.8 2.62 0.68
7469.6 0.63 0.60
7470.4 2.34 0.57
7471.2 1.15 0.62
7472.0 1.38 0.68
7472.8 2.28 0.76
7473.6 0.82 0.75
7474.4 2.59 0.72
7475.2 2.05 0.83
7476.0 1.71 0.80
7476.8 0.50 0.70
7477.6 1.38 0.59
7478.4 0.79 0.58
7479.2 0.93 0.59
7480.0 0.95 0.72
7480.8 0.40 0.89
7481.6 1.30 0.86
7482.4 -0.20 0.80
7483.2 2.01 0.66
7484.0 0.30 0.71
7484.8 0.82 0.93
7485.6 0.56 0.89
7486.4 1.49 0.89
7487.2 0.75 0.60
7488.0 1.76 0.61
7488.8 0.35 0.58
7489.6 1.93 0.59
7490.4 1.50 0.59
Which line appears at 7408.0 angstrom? [N II]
